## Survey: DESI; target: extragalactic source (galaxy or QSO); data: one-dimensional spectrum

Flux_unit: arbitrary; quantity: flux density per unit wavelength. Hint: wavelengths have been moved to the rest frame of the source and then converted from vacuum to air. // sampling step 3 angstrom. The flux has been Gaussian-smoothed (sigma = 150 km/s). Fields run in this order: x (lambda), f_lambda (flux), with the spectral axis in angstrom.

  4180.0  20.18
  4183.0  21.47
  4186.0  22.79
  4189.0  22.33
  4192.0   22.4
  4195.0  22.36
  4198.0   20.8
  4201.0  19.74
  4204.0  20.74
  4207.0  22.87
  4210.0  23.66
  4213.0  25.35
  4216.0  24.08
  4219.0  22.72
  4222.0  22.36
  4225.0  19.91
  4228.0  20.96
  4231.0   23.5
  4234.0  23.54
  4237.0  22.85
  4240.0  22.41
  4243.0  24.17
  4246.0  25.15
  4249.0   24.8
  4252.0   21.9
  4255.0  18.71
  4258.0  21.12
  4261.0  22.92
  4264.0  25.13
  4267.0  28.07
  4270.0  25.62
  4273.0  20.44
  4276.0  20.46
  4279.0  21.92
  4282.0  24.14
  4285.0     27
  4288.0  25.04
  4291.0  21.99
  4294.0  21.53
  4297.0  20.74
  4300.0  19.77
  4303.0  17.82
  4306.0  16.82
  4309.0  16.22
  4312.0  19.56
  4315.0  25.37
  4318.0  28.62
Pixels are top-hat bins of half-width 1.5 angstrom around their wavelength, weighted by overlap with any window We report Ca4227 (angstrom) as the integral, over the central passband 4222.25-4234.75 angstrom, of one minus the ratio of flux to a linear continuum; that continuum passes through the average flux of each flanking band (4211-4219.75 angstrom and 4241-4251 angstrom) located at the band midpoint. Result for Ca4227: 1.2 angstrom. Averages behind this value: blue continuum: 24.1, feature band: 21.9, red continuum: 24.5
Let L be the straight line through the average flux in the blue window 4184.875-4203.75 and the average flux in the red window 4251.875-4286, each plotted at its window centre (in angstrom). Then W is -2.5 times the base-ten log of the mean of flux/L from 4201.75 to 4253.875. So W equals -0.030 mag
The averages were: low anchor 21.6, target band 22.9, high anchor 23.1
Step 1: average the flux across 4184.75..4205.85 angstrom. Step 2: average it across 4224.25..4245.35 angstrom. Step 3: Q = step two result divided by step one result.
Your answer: 1.05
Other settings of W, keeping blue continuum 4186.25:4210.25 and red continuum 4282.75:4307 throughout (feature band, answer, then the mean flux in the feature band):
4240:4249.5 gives -0.126 mag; 24.3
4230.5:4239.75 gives -0.070 mag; 23.2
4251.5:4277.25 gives -0.056 mag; 22.8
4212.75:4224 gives -0.073 mag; 23.3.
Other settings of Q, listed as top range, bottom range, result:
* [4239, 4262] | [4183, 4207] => 1.05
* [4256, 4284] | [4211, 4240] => 1.02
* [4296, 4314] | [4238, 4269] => 0.79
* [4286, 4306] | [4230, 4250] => 0.88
